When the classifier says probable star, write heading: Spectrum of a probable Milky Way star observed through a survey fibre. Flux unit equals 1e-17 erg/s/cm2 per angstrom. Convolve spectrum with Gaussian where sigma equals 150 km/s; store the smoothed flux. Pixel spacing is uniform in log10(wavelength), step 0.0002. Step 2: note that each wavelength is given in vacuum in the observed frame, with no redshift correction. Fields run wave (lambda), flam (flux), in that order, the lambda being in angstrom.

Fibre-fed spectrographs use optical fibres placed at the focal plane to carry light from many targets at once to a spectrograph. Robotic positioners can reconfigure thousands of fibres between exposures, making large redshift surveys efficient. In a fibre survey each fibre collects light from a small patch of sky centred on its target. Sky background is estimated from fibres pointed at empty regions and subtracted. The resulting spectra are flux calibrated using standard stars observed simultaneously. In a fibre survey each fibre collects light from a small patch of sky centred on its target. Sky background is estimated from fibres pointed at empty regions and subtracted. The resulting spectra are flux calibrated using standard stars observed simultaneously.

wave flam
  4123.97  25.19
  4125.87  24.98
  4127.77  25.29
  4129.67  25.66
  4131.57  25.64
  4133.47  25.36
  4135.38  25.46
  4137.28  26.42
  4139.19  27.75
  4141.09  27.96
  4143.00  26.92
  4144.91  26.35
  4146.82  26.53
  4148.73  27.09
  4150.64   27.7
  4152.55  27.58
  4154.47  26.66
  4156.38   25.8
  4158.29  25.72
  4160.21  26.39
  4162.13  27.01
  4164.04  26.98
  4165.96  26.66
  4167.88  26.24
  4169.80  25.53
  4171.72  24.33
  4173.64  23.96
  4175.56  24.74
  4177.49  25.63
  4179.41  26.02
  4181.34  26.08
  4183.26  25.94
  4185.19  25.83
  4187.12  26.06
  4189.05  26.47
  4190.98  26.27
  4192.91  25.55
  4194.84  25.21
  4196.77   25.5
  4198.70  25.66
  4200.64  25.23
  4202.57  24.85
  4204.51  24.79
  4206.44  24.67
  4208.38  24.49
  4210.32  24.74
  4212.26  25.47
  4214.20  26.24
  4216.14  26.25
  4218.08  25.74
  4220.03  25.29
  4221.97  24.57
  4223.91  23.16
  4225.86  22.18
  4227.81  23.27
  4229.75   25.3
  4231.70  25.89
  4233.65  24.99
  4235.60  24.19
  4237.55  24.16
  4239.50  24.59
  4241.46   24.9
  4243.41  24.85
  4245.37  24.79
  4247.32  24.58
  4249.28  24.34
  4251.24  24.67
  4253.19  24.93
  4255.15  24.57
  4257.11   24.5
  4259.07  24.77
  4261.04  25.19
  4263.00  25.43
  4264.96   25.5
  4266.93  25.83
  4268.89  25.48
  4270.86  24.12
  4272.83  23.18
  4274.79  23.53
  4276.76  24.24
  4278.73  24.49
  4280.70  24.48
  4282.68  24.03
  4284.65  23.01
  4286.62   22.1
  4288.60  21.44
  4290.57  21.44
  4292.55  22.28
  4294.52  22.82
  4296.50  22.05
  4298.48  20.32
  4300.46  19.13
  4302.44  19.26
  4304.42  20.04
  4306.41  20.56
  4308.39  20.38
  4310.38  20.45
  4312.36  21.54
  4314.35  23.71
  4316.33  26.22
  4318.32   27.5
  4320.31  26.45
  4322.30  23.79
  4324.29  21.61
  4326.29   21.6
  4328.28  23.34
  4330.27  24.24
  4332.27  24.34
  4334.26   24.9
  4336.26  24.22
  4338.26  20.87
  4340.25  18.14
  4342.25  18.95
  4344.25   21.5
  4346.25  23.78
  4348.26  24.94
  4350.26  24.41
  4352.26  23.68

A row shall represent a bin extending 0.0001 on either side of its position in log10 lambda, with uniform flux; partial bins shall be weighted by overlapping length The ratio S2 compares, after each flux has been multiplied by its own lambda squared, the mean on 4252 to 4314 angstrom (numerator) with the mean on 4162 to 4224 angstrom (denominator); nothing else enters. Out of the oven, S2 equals 0.94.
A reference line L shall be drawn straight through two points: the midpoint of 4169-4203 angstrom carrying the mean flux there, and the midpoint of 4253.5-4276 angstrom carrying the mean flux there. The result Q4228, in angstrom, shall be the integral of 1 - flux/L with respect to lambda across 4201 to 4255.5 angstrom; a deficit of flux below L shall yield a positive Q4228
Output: 0.77 angstrom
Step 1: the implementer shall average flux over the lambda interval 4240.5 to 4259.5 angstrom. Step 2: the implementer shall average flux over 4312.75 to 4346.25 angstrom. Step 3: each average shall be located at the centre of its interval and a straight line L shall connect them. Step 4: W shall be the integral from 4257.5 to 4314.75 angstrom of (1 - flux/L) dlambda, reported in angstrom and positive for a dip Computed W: 3.0 angstrom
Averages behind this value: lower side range 24.7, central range 22.8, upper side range 23.2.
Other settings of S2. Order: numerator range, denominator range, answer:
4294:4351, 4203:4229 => 0.96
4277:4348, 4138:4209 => 0.92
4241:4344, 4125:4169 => 0.94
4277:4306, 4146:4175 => 0.89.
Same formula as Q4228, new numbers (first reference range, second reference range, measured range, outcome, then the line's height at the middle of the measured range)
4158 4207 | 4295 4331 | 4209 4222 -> -0.36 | 24.8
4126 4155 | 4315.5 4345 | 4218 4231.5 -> 0.44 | 25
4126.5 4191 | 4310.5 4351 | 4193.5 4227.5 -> 0.50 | 25.3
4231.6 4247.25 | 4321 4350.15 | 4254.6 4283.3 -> -0.64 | 24.1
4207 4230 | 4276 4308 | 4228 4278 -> -2.83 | 23.4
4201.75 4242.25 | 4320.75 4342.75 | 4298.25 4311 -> 1.71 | 23.1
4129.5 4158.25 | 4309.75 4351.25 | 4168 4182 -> 0.43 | 26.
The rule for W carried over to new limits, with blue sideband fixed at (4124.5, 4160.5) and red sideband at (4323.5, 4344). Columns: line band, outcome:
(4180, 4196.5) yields -0.35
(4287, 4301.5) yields 1.06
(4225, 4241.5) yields 0.01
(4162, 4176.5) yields 0.10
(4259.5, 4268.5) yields -0.65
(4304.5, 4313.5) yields 0.80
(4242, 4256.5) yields -0.38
